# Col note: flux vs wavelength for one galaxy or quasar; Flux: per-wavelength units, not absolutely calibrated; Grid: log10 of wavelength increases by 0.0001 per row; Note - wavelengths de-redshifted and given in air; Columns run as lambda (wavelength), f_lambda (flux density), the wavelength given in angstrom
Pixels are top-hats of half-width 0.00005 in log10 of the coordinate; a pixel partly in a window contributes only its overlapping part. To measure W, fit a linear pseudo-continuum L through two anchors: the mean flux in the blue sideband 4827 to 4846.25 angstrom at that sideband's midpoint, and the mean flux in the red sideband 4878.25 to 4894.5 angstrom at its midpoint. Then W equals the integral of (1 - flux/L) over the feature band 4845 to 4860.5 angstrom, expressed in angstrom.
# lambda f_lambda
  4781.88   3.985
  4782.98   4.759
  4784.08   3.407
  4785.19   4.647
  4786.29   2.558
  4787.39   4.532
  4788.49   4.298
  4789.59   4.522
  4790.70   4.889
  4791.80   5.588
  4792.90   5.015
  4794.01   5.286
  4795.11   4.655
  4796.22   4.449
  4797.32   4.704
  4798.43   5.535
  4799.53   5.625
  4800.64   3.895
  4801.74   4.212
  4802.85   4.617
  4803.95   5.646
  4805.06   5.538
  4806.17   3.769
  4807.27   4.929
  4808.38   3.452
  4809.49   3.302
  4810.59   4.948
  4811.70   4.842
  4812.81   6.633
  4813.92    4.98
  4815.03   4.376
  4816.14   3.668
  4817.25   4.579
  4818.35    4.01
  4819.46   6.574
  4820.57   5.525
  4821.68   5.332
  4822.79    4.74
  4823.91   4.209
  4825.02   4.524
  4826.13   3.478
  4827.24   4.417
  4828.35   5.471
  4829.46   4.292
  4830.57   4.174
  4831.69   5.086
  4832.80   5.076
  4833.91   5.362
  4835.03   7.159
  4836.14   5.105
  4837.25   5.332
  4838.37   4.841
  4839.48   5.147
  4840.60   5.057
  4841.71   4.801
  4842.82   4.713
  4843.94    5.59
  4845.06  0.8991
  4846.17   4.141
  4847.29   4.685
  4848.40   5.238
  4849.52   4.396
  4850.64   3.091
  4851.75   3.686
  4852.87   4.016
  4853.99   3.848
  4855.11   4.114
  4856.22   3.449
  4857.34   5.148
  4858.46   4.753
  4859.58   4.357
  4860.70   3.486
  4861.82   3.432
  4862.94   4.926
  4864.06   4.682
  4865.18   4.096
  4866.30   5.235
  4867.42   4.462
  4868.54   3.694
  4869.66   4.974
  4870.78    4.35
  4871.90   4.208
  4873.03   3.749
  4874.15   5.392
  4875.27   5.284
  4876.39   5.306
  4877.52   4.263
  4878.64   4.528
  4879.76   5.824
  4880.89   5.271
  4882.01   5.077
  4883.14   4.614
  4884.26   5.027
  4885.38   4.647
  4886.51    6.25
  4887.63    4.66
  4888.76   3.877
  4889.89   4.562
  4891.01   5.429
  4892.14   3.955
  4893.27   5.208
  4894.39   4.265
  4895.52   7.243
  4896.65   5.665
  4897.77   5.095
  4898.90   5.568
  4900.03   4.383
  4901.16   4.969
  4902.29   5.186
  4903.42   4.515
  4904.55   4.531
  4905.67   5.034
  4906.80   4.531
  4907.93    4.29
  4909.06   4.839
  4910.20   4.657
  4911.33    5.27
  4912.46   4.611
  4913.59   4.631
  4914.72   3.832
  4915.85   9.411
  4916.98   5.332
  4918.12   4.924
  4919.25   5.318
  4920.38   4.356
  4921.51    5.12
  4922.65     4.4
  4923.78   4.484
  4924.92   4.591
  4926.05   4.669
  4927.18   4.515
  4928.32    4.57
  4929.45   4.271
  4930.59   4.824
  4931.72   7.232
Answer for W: 2.50 angstrom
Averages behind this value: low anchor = 4.84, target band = 4.08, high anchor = 4.9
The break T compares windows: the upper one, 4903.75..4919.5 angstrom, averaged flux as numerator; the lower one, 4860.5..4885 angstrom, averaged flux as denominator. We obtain 1.1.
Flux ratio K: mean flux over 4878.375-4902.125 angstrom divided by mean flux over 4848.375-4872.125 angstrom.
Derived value 1.20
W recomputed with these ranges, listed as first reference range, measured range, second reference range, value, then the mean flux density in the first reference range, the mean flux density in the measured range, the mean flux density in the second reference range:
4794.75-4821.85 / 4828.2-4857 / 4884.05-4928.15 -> 1.71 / 4.79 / 4.56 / 4.97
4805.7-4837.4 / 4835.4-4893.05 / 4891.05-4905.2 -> 4.58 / 4.8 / 4.56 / 5.06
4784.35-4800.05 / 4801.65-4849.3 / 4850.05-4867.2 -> -3.50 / 4.71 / 4.76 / 4.16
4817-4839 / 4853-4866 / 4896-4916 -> 1.96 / 4.97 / 4.22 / 4.98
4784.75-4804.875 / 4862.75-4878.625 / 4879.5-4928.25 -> 0.96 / 4.72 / 4.61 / 4.98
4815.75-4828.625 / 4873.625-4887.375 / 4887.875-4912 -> -0.73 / 4.71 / 5.11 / 4.9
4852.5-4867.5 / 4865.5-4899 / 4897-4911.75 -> -2.50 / 4.28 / 4.91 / 4.84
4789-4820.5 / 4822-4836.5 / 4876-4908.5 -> -0.03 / 4.81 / 4.86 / 4.96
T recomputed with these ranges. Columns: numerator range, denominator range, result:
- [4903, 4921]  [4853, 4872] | 1.16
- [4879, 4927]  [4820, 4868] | 1.10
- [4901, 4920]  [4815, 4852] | 1.08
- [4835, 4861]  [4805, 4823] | 0.93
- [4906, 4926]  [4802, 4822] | 1.03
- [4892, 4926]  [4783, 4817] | 1.09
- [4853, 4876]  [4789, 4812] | 0.93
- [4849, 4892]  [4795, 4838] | 0.94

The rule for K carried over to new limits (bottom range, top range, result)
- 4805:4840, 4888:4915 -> 1.00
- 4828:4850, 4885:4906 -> 1.04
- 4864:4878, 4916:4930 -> 1.06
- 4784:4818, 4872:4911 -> 1.06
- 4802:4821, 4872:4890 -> 1.02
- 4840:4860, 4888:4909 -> 1.16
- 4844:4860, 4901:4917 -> 1.25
